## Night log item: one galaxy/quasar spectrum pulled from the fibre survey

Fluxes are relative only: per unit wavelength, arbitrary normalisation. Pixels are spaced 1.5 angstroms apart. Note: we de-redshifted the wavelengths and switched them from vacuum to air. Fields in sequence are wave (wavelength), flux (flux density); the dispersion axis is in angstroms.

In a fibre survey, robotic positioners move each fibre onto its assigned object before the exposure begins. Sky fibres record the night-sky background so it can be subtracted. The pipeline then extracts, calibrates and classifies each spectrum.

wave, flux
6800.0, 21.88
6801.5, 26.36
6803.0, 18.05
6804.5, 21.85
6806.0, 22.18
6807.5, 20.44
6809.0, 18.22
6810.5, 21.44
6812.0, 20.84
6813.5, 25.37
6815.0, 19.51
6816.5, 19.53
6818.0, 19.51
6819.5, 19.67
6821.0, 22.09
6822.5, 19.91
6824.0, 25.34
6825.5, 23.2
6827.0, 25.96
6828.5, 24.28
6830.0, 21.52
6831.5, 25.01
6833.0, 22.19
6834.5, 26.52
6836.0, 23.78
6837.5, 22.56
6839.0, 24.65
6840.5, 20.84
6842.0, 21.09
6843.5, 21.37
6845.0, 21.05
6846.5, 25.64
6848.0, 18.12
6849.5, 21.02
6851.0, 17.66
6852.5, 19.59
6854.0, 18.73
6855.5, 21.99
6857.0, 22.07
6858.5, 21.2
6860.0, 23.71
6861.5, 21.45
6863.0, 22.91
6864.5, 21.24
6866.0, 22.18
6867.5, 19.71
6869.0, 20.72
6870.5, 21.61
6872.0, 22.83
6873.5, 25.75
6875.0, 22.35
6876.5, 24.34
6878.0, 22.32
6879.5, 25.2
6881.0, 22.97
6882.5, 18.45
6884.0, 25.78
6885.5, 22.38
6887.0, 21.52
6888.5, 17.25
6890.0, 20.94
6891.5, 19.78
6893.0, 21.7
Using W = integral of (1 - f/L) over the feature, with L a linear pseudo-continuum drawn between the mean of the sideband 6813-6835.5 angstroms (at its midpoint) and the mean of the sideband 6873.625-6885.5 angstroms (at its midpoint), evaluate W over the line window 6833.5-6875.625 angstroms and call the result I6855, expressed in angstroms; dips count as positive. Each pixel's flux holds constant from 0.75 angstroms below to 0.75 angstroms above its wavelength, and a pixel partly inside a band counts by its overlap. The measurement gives 1.92 angstroms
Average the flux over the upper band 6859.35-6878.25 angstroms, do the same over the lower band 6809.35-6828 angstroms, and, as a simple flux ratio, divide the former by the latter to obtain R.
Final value 1.03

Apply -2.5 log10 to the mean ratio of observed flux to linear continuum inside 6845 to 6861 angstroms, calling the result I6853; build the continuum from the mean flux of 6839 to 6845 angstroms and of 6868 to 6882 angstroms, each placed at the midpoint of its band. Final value 0.052 mag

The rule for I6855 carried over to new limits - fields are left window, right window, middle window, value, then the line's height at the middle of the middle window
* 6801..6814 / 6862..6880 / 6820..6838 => -1.4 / 21.8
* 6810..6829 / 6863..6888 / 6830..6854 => 0.3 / 22.2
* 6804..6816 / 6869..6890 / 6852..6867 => 0.4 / 22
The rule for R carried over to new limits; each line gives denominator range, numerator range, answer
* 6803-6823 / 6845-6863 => 1.02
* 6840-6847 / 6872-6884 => 1.06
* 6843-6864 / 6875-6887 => 1.08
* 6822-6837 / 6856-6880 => 0.94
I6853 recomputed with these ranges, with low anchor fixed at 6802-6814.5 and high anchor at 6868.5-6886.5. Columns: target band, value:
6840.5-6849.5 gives 0.04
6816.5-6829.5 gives -0.04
